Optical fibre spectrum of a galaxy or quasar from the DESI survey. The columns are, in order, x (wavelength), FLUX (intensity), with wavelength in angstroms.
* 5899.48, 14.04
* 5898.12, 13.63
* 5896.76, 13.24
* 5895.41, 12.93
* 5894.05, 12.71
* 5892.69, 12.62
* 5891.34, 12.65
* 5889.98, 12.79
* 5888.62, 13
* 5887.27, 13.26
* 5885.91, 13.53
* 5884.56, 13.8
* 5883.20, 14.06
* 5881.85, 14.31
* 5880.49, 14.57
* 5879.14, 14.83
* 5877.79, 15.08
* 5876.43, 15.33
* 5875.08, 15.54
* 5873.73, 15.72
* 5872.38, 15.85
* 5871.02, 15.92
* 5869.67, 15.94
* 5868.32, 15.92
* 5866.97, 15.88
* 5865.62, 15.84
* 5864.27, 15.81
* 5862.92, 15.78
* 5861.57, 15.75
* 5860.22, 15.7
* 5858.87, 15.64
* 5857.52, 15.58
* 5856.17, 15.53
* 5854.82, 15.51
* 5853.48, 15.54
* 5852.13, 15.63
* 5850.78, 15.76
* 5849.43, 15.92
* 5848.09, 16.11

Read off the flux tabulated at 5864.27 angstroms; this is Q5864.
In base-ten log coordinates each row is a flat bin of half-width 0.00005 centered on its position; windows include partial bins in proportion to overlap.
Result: 15.81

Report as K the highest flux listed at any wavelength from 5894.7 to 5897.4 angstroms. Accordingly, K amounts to 13.24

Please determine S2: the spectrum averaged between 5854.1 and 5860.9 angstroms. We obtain 15.6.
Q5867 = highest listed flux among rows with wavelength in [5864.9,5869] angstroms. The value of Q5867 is 15.92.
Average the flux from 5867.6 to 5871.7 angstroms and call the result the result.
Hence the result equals 15.9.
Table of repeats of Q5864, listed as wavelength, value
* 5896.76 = 13.24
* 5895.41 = 12.93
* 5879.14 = 14.83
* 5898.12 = 13.63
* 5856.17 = 15.53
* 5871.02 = 15.92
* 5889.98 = 12.79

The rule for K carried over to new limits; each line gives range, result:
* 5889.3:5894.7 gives 12.79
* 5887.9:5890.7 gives 13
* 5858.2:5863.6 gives 15.78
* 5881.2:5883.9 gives 14.31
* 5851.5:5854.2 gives 15.63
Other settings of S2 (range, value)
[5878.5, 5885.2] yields 14.3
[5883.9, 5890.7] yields 13.3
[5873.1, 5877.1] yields 15.5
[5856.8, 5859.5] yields 15.6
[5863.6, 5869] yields 15.9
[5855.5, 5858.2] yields 15.5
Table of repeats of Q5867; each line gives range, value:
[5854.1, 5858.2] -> 15.58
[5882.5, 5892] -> 14.06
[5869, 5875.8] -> 15.94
